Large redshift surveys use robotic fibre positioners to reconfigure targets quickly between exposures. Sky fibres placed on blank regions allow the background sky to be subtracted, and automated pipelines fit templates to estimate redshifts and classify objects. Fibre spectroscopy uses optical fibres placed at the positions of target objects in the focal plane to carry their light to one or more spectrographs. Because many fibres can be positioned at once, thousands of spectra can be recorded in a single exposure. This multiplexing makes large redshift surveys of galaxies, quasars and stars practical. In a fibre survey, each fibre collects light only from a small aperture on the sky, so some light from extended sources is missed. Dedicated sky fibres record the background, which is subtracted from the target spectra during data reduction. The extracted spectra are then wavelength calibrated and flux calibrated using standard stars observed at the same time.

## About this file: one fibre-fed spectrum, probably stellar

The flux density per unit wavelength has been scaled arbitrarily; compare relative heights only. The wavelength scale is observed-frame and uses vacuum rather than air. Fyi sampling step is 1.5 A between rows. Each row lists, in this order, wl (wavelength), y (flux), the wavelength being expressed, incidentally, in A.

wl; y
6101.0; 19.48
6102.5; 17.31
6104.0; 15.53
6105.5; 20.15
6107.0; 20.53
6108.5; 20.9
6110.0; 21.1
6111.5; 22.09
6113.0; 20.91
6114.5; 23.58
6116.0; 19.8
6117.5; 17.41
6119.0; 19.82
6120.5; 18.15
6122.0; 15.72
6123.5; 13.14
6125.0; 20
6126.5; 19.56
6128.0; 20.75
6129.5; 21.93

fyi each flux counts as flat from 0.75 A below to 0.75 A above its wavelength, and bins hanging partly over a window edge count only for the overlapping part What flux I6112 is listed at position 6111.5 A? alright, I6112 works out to 22.09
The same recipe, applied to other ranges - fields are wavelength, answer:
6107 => 20.53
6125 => 20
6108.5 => 20.9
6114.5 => 23.58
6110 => 21.1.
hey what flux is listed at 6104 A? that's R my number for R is 15.53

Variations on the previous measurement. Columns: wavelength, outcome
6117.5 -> 17.41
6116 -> 19.8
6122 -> 15.72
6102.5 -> 17.31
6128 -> 20.75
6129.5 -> 21.93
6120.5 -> 18.15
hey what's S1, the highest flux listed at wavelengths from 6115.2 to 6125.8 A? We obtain 20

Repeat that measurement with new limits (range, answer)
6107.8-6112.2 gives 22.09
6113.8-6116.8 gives 23.58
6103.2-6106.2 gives 20.15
